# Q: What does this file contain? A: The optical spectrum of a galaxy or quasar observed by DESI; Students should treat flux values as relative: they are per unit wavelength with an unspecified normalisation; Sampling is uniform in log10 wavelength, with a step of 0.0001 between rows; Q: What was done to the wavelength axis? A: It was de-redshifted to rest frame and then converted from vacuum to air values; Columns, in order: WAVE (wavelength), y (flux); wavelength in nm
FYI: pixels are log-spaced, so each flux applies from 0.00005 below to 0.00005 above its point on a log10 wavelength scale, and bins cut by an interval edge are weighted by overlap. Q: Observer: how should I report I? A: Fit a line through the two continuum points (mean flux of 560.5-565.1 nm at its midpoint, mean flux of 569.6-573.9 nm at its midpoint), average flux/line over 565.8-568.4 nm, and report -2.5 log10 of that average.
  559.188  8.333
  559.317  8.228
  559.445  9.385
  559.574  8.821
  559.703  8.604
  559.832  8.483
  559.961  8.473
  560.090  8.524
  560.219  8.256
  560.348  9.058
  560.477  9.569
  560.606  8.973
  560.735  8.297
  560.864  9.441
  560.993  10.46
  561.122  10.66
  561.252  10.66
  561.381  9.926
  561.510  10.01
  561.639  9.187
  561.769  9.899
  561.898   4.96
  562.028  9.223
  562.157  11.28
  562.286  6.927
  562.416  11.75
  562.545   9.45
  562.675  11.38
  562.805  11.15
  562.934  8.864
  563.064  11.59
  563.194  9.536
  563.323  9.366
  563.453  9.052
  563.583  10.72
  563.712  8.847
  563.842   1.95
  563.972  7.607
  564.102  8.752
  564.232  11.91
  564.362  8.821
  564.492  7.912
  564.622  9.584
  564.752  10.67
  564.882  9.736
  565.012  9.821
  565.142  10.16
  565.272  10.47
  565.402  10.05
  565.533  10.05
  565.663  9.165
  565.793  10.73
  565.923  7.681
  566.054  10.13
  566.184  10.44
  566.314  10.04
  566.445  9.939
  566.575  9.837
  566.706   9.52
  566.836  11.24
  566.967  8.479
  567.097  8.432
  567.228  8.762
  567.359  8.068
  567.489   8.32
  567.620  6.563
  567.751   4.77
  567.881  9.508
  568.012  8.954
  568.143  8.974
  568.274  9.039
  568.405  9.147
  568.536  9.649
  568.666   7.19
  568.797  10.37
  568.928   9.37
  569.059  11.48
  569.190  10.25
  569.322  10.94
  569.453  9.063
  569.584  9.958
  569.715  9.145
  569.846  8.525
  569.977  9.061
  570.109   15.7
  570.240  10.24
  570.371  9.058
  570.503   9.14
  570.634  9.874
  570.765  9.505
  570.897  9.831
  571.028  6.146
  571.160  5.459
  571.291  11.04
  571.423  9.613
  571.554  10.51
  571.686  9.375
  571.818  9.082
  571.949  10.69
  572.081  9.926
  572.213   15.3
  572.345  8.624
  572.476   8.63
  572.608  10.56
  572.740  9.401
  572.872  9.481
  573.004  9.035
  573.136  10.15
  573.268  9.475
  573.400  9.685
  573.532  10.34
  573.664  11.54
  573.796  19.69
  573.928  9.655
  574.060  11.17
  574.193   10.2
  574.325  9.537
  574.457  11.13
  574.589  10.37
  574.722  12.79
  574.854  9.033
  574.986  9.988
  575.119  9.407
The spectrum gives 0.09 mag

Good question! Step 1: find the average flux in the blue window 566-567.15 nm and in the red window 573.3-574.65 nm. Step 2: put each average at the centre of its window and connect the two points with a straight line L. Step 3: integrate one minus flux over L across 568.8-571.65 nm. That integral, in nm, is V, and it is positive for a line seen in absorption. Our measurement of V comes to 0.22 nm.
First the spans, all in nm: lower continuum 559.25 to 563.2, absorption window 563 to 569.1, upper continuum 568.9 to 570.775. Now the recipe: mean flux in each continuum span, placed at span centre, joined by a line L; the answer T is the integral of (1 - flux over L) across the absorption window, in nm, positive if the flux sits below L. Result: 0.38 nm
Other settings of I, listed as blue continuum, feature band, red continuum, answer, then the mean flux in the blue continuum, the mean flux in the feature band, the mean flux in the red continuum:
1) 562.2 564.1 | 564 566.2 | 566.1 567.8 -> -0.08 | 9.17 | 9.72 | 8.85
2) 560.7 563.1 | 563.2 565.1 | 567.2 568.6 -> 0.03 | 9.74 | 8.95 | 8.33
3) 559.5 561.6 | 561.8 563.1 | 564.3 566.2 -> -0.02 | 9.26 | 9.62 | 9.68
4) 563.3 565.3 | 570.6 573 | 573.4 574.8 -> 0.14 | 9.06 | 9.6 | 11.5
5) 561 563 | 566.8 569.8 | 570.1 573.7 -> 0.09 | 9.71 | 9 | 9.8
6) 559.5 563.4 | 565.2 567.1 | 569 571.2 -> -0.03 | 9.42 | 9.79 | 9.65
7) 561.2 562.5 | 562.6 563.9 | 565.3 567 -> 0.03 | 9.38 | 9.28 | 9.83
